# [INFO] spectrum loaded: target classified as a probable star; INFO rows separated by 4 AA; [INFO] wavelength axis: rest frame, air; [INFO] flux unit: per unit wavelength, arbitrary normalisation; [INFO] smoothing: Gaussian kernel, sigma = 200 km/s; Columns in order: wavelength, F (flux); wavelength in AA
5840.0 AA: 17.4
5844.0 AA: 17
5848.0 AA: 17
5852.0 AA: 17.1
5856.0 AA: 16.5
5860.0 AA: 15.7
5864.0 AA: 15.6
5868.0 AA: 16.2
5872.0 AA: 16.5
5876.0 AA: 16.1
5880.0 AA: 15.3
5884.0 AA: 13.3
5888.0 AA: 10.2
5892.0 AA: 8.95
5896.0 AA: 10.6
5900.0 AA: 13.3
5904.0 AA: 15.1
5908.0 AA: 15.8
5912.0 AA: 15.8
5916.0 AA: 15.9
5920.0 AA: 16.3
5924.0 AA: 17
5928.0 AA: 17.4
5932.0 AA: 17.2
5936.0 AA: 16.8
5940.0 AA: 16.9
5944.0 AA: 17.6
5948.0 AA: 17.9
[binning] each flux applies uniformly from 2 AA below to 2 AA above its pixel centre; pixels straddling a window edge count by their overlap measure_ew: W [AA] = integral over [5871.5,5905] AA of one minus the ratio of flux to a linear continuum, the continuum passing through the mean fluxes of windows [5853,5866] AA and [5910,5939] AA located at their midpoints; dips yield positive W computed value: 6.6 AA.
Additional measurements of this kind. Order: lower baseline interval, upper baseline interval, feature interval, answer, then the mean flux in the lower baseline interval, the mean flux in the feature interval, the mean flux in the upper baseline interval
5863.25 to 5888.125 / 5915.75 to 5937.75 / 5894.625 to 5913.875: 2.2 AA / 15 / 14.2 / 16.8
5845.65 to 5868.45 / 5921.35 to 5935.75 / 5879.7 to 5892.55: 3.7 AA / 16.4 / 11.8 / 17.1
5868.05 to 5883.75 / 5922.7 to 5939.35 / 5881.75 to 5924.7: 7.0 AA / 15.7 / 13.8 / 17.1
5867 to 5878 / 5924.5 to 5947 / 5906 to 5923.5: 0.9 AA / 16.3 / 16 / 17.2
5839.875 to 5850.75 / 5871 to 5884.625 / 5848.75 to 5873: 0.0 AA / 17.1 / 16.3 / 15.4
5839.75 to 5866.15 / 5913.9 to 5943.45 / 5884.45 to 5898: 5.2 AA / 16.6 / 10.3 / 16.8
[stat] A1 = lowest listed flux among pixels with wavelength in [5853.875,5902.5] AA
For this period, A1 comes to 8.95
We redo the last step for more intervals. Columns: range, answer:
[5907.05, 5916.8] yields 15.8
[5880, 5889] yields 10.2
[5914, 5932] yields 15.9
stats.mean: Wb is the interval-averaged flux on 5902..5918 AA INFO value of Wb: 15.7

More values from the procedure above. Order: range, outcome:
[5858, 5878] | 16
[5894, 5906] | 13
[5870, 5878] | 16.3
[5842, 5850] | 17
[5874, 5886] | 14.9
